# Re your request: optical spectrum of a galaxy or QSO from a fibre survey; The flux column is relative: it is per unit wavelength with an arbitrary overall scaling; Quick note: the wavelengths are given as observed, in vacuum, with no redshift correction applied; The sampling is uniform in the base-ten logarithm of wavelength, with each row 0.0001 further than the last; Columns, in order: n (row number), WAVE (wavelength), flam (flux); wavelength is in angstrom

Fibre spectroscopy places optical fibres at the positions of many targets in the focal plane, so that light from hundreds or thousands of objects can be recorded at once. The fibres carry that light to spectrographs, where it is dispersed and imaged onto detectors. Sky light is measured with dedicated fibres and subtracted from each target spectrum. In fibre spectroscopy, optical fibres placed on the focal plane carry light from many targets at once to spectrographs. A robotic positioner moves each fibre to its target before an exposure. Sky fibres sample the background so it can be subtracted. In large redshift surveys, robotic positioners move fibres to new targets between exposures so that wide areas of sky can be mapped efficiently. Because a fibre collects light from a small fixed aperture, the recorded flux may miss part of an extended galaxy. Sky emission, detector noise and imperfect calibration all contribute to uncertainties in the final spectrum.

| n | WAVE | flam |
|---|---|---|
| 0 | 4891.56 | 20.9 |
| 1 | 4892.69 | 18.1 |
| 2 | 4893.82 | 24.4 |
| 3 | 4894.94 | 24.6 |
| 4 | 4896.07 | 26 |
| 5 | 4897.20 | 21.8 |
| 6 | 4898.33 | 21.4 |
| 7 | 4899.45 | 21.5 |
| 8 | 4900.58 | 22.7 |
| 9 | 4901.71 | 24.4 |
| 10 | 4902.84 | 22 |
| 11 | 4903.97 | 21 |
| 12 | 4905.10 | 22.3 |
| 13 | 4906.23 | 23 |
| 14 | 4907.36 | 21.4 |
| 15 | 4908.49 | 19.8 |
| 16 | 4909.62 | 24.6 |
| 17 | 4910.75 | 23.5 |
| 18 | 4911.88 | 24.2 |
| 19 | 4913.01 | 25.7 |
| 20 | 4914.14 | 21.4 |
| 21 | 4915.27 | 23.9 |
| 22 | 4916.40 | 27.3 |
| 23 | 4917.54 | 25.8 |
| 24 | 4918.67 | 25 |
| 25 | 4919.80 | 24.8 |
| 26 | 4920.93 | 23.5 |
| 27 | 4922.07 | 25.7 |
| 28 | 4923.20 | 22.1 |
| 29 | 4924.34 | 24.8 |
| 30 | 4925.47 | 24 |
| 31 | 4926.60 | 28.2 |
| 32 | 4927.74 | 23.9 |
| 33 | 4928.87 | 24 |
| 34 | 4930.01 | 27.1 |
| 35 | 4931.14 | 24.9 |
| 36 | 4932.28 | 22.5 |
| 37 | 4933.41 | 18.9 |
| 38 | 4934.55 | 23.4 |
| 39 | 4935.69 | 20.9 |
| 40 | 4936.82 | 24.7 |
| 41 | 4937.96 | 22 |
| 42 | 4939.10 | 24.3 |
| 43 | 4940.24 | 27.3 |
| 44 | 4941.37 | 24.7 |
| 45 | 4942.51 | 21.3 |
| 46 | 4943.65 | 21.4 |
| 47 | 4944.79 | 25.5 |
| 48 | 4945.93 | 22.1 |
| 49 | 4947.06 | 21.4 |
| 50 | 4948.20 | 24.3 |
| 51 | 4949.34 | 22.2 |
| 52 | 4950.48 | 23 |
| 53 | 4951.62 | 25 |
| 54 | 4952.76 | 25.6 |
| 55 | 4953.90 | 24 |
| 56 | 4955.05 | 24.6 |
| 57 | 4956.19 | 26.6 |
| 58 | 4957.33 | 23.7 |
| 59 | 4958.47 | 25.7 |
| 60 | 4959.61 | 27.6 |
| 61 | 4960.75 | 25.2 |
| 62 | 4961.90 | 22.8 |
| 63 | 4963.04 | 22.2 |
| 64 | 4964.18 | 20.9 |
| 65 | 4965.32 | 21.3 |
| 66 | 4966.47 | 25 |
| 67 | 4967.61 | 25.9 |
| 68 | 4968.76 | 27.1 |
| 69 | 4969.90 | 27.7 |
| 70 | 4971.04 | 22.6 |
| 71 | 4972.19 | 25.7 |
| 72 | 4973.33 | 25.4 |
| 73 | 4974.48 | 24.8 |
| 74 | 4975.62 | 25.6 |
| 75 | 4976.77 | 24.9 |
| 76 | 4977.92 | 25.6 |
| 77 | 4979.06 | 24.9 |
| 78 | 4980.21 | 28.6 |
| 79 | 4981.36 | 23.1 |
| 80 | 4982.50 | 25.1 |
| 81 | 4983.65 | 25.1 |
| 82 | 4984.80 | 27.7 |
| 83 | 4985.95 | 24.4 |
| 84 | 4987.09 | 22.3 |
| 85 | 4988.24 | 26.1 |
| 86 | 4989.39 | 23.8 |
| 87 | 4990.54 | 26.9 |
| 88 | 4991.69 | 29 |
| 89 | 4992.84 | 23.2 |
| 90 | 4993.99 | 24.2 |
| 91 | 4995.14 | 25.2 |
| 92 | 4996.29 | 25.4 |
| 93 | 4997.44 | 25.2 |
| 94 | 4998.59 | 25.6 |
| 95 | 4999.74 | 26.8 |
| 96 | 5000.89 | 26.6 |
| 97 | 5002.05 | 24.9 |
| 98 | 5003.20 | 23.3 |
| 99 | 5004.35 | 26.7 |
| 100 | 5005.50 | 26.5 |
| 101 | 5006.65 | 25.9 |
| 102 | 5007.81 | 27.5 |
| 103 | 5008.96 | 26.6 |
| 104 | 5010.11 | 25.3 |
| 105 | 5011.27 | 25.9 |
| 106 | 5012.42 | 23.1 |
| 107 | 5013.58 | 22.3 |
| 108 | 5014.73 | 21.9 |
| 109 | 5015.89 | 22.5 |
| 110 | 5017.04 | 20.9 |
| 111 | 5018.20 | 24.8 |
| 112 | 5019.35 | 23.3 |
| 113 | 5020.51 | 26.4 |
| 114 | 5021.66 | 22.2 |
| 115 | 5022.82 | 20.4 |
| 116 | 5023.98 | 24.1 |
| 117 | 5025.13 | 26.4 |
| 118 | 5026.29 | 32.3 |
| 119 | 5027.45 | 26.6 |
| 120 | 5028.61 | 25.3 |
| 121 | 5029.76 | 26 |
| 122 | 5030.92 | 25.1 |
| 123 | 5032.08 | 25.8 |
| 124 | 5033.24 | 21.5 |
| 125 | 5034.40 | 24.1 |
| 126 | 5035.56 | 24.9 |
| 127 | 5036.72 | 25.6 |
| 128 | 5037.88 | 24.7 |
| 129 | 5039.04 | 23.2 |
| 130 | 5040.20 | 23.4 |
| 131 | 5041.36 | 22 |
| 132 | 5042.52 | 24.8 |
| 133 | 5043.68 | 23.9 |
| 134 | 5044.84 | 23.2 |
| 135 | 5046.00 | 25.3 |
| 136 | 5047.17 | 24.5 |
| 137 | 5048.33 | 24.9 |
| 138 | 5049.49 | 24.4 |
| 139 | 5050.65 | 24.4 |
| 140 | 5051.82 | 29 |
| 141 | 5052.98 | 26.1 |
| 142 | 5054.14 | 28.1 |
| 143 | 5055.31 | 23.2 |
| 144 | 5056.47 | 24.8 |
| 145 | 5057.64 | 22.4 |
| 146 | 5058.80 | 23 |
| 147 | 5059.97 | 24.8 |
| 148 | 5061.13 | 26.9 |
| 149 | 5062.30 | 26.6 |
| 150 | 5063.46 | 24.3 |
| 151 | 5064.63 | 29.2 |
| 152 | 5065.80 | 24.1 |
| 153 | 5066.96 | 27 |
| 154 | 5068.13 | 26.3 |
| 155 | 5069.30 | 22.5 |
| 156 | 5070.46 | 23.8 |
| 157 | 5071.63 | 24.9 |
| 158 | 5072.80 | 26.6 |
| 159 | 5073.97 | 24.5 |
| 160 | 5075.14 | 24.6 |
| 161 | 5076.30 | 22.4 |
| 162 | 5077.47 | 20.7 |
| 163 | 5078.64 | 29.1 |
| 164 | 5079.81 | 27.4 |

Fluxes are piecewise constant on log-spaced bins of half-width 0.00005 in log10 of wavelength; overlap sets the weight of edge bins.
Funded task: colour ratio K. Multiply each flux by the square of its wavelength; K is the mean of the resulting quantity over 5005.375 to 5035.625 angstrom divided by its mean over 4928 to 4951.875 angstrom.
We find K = 1.09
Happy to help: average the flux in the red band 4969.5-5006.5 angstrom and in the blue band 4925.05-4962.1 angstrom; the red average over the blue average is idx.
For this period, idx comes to 1.1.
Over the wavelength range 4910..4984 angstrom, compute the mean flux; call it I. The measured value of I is 24.3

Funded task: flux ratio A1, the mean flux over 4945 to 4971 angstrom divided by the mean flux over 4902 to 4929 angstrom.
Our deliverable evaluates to 1.0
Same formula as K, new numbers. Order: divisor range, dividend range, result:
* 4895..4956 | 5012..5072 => 1.09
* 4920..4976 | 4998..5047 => 1.05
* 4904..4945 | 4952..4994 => 1.07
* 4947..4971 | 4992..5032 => 1.05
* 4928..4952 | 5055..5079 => 1.12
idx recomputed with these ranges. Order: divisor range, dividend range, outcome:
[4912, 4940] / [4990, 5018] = 1.04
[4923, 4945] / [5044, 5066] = 1.06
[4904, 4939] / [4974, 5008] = 1.07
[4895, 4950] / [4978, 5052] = 1.06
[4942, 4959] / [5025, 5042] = 1.06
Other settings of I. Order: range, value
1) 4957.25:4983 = 24.9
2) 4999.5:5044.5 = 24.7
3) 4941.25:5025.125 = 24.6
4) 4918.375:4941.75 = 24.1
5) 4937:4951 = 23.3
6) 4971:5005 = 25.3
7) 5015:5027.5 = 24.4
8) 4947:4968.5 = 24.1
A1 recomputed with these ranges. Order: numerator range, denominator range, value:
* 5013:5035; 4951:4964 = 0.98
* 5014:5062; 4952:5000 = 0.98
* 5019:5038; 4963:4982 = 1.01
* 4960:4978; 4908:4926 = 1.02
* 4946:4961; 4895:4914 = 1.07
